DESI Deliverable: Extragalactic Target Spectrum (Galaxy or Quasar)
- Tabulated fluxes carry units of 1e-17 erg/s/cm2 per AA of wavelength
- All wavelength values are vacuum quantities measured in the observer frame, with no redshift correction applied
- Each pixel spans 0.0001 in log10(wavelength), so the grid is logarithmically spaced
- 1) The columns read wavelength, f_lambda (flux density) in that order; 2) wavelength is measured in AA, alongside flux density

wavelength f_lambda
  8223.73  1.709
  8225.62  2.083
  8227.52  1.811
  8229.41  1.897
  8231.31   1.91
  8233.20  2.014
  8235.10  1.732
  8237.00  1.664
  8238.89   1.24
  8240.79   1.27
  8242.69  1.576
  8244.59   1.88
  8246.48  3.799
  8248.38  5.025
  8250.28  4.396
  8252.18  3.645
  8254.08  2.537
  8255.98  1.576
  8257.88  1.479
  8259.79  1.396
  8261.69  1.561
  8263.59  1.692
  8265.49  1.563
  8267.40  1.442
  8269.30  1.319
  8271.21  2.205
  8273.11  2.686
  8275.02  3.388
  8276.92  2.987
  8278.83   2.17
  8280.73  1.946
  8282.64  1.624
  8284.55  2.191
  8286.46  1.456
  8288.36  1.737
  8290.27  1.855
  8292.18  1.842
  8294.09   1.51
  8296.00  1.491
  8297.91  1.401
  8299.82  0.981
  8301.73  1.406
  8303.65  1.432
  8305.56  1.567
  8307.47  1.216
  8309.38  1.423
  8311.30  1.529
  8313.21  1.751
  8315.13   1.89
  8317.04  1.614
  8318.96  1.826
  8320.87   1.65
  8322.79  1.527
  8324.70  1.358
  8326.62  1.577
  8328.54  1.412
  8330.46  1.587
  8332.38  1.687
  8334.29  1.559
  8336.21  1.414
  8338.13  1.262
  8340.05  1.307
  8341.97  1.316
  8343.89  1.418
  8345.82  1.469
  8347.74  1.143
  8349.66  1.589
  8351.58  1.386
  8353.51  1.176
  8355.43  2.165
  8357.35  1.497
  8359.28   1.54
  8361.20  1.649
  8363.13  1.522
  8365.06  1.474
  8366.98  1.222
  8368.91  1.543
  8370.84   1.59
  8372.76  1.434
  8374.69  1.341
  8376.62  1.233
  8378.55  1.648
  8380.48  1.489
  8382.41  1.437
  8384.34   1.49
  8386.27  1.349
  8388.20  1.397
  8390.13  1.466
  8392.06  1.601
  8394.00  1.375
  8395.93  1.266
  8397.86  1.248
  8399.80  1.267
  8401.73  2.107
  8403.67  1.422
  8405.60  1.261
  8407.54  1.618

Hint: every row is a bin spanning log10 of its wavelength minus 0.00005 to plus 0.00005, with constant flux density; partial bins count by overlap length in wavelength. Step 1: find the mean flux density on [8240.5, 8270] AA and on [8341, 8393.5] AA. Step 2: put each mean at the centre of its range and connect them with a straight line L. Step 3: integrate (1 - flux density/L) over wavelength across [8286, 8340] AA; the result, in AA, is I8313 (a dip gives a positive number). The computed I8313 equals 9.5 AA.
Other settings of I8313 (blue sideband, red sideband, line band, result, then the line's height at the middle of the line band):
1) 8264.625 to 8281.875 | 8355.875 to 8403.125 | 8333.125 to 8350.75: 3.42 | 1.73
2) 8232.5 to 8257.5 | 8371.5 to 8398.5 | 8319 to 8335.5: 2.61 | 1.85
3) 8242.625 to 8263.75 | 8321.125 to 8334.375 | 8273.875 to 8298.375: 1.96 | 2.14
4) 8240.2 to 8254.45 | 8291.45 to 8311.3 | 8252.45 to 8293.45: 5.07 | 2.3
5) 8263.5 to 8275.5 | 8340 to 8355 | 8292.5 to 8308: 3.22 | 1.76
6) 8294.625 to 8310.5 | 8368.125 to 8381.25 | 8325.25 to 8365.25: -1.54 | 1.43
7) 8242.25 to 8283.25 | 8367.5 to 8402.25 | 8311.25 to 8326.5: 2.38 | 1.95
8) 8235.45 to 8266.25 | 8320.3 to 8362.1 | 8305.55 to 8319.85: 1.01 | 1.73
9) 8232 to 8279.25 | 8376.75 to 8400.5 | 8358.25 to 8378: 1.09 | 1.54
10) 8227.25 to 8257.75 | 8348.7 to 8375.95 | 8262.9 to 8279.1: -0.14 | 2.16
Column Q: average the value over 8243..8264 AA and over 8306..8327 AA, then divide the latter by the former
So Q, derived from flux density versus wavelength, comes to 0.60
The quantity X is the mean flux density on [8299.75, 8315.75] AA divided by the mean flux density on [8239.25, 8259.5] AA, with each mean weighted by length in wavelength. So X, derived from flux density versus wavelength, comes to 0.6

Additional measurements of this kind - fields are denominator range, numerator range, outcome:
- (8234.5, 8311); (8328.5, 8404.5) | 0.74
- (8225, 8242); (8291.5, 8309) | 0.82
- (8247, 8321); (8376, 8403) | 0.74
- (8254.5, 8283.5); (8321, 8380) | 0.76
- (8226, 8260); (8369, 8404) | 0.64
